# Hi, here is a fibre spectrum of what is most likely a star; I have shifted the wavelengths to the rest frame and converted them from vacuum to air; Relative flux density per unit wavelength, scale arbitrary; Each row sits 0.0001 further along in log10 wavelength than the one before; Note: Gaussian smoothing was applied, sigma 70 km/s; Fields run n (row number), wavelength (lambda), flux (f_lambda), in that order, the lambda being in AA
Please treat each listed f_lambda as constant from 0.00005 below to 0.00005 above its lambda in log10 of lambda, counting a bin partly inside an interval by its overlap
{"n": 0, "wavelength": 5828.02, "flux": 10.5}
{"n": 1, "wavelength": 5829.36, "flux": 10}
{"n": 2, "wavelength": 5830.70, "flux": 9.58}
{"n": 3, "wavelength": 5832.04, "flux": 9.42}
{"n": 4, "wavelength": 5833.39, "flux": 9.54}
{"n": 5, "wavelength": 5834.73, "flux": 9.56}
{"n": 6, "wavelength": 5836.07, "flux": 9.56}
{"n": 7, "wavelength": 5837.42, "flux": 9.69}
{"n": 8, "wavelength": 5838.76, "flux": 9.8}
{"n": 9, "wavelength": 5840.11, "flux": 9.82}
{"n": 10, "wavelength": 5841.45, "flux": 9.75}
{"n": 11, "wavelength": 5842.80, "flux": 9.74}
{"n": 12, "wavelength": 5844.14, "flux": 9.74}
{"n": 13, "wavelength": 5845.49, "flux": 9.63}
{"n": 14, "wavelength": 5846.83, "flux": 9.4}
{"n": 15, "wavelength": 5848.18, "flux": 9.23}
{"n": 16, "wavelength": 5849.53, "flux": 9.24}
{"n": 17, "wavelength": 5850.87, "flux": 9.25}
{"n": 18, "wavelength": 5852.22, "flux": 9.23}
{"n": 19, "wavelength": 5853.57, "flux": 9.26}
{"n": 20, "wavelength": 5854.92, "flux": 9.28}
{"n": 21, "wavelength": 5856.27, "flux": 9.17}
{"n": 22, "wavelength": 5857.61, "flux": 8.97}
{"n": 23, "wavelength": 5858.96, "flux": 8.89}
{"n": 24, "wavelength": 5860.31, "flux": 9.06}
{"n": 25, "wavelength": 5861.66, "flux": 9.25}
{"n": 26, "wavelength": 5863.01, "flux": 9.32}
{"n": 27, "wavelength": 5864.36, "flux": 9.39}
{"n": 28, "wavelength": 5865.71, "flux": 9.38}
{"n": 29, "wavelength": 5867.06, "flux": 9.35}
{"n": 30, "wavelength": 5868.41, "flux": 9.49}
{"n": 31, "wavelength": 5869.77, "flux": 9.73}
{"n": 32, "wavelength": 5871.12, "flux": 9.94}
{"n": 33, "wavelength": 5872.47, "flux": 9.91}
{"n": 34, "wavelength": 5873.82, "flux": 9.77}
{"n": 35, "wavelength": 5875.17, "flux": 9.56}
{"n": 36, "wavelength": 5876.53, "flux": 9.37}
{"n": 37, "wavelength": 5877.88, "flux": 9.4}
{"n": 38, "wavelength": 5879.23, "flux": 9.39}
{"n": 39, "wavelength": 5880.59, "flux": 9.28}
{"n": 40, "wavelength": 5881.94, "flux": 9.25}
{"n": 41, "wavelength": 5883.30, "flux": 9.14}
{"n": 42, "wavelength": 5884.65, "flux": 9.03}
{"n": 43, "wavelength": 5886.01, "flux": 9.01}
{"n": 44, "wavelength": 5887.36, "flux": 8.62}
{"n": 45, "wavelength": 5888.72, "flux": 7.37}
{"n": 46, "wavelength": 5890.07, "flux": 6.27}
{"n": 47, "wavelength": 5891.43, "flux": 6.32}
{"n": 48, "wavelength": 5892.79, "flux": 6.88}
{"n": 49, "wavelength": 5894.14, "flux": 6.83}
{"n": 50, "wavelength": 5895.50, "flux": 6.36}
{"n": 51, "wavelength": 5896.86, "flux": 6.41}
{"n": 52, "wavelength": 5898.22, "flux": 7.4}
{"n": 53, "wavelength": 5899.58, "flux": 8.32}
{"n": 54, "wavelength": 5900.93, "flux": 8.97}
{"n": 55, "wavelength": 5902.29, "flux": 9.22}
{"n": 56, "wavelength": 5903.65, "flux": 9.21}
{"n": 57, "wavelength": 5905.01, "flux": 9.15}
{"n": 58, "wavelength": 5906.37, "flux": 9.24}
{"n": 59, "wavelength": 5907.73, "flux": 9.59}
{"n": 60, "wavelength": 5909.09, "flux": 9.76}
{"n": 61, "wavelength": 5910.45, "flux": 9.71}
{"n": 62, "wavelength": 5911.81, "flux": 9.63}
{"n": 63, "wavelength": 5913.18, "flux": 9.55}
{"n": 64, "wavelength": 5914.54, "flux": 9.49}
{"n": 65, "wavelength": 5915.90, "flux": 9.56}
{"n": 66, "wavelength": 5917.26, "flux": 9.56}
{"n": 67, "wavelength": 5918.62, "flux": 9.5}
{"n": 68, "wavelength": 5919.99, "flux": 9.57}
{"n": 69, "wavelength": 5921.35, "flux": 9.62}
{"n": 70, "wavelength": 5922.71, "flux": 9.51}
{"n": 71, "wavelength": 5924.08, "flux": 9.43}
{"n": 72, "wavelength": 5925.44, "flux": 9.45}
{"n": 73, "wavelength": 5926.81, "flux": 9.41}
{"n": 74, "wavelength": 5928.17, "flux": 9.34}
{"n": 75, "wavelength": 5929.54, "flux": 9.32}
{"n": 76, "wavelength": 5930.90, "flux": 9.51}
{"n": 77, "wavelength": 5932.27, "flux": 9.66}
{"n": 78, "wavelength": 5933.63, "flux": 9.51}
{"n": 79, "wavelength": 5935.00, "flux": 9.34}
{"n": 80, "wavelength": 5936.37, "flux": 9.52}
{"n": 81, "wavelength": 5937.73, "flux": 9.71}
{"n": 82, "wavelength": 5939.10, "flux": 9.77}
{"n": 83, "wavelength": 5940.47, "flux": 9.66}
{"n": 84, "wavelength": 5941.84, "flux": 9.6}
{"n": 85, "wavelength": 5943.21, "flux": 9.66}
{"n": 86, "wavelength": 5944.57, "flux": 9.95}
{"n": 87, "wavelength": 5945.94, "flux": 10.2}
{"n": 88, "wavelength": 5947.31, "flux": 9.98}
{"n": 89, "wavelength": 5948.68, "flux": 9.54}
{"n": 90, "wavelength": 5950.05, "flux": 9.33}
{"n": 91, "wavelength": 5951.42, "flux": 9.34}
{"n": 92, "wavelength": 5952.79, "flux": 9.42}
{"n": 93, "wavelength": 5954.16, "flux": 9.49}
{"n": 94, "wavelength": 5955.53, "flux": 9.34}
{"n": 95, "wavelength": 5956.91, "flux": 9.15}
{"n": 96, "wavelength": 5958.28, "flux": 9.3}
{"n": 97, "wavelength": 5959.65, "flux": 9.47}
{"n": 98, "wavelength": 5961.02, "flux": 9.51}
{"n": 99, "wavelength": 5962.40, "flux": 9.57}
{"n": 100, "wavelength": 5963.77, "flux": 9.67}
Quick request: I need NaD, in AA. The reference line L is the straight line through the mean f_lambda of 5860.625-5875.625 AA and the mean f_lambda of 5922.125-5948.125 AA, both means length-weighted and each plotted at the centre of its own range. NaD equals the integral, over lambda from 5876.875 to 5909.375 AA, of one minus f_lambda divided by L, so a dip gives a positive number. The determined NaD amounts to 4.2 AA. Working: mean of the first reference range 9.54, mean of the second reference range 9.61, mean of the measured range 8.35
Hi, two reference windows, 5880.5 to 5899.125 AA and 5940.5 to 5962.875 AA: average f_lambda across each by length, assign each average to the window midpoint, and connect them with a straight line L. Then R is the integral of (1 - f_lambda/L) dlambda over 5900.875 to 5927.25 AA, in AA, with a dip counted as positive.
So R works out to -3.3 AA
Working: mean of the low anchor 7.68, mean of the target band 9.47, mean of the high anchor 9.55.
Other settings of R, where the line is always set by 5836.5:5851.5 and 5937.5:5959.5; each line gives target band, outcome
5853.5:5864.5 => 0.5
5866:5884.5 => 0.2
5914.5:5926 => 0.1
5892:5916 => 2.5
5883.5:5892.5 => 1.7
